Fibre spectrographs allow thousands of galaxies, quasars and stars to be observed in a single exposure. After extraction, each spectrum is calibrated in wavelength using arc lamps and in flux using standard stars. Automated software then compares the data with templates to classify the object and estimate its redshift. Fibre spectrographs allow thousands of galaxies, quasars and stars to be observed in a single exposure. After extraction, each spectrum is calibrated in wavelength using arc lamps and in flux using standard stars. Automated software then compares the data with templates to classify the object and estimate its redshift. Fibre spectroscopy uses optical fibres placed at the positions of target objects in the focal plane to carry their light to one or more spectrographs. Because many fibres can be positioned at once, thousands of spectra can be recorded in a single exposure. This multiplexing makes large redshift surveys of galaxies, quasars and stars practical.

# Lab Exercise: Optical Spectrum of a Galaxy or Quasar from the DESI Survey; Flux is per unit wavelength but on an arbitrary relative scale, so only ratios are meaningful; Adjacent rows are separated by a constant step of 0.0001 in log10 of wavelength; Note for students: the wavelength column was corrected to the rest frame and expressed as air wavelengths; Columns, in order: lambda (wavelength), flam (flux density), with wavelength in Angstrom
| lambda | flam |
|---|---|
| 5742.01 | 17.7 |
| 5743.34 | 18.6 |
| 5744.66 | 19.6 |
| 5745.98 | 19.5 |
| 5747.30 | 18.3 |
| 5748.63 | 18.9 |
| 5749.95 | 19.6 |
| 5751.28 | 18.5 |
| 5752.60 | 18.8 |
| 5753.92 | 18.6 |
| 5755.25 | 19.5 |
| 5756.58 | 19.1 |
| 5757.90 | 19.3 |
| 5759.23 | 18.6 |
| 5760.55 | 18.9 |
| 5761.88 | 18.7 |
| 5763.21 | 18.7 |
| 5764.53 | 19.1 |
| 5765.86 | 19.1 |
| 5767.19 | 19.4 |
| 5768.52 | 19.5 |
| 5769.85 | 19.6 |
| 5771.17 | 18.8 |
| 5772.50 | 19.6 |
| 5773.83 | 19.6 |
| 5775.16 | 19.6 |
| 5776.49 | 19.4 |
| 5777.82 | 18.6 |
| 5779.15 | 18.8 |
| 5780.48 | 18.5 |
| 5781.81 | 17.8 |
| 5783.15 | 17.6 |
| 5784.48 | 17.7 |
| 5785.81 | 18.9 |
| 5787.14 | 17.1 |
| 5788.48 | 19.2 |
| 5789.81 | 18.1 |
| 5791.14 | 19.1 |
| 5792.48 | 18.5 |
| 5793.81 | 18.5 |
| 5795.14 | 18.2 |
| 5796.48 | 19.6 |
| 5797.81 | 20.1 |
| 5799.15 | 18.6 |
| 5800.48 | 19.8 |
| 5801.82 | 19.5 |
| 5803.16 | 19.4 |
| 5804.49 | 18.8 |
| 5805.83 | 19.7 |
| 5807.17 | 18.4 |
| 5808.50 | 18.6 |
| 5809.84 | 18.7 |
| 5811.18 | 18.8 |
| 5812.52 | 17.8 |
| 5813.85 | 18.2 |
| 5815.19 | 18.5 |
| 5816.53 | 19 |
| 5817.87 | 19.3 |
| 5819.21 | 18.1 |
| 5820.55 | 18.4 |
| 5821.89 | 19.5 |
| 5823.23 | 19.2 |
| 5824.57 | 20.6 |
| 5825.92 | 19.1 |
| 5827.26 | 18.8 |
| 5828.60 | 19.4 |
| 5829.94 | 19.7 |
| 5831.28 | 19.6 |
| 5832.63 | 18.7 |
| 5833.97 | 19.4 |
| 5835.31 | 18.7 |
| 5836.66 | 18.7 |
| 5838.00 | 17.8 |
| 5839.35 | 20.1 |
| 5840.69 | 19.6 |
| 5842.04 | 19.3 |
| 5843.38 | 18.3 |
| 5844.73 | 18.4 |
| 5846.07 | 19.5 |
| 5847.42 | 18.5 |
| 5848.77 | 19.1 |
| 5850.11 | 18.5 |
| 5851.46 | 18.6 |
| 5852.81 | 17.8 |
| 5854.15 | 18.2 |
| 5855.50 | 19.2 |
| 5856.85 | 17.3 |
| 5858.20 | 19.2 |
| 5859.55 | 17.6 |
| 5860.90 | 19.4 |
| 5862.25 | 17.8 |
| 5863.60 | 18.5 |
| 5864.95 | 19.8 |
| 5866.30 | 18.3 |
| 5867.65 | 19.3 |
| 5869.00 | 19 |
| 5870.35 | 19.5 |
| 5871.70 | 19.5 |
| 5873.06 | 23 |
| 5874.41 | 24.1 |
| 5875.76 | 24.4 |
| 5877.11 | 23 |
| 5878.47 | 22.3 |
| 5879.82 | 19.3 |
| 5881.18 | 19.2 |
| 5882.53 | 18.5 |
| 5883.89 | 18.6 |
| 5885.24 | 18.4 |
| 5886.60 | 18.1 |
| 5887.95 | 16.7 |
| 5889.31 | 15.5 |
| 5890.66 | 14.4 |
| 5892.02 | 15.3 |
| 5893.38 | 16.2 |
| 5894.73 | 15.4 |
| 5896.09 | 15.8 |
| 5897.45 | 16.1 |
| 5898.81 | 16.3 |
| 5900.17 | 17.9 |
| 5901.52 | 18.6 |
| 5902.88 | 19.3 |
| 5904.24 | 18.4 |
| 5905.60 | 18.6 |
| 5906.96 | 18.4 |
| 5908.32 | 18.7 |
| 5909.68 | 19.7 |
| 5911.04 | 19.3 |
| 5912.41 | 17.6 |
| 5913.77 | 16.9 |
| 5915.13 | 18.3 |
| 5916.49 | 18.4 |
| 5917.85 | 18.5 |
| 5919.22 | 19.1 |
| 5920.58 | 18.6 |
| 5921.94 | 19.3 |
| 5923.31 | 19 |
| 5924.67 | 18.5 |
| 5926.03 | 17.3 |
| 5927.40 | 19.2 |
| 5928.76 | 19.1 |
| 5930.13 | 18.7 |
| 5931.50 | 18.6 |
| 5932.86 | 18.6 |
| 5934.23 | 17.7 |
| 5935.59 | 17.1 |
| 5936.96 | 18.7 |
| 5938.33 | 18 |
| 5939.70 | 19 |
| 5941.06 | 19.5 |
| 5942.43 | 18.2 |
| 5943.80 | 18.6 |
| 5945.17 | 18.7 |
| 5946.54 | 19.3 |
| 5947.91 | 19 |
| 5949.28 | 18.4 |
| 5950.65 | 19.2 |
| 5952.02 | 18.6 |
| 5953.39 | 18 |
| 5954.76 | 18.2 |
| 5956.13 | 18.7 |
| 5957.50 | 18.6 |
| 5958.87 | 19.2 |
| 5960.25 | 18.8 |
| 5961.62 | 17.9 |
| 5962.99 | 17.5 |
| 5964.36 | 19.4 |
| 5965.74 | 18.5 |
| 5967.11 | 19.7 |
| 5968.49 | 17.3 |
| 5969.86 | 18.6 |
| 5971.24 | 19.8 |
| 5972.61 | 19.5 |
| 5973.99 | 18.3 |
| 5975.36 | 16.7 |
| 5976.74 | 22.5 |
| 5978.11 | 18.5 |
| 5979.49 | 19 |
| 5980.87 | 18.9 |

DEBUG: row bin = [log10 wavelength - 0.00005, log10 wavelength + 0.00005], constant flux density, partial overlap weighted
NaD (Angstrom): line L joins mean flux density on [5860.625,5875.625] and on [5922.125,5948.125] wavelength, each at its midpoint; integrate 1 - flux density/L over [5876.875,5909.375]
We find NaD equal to 2.8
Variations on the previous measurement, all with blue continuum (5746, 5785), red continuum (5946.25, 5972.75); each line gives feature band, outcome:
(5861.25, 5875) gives -0.8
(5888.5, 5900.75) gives 1.9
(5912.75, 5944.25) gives 0.4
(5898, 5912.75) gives 0.2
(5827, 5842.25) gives -0.3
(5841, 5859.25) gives 0.2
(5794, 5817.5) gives -0.1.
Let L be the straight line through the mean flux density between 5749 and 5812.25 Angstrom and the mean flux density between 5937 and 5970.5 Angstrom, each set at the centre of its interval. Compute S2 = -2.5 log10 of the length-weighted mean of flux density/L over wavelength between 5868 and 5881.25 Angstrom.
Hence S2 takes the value -0.142 mag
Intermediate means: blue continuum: 18.9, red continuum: 18.6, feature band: 21.4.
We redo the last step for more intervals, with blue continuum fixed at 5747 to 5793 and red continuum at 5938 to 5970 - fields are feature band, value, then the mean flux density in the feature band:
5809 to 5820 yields 0.014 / 18.5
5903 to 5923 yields 0.006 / 18.6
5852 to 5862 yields 0.022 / 18.4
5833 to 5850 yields -0.011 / 18.9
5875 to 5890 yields -0.044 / 19.5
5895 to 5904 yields 0.084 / 17.3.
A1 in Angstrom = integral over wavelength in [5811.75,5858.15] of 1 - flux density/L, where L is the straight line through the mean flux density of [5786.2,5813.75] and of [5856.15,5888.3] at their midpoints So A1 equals 0.9 Angstrom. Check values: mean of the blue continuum 18.8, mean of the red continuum 19.6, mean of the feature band 18.9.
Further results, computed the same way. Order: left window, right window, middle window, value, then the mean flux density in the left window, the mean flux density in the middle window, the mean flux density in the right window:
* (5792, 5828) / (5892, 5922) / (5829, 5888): -2.9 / 19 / 19.3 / 17.9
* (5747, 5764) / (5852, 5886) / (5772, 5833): 1.0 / 18.9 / 18.9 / 19.6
